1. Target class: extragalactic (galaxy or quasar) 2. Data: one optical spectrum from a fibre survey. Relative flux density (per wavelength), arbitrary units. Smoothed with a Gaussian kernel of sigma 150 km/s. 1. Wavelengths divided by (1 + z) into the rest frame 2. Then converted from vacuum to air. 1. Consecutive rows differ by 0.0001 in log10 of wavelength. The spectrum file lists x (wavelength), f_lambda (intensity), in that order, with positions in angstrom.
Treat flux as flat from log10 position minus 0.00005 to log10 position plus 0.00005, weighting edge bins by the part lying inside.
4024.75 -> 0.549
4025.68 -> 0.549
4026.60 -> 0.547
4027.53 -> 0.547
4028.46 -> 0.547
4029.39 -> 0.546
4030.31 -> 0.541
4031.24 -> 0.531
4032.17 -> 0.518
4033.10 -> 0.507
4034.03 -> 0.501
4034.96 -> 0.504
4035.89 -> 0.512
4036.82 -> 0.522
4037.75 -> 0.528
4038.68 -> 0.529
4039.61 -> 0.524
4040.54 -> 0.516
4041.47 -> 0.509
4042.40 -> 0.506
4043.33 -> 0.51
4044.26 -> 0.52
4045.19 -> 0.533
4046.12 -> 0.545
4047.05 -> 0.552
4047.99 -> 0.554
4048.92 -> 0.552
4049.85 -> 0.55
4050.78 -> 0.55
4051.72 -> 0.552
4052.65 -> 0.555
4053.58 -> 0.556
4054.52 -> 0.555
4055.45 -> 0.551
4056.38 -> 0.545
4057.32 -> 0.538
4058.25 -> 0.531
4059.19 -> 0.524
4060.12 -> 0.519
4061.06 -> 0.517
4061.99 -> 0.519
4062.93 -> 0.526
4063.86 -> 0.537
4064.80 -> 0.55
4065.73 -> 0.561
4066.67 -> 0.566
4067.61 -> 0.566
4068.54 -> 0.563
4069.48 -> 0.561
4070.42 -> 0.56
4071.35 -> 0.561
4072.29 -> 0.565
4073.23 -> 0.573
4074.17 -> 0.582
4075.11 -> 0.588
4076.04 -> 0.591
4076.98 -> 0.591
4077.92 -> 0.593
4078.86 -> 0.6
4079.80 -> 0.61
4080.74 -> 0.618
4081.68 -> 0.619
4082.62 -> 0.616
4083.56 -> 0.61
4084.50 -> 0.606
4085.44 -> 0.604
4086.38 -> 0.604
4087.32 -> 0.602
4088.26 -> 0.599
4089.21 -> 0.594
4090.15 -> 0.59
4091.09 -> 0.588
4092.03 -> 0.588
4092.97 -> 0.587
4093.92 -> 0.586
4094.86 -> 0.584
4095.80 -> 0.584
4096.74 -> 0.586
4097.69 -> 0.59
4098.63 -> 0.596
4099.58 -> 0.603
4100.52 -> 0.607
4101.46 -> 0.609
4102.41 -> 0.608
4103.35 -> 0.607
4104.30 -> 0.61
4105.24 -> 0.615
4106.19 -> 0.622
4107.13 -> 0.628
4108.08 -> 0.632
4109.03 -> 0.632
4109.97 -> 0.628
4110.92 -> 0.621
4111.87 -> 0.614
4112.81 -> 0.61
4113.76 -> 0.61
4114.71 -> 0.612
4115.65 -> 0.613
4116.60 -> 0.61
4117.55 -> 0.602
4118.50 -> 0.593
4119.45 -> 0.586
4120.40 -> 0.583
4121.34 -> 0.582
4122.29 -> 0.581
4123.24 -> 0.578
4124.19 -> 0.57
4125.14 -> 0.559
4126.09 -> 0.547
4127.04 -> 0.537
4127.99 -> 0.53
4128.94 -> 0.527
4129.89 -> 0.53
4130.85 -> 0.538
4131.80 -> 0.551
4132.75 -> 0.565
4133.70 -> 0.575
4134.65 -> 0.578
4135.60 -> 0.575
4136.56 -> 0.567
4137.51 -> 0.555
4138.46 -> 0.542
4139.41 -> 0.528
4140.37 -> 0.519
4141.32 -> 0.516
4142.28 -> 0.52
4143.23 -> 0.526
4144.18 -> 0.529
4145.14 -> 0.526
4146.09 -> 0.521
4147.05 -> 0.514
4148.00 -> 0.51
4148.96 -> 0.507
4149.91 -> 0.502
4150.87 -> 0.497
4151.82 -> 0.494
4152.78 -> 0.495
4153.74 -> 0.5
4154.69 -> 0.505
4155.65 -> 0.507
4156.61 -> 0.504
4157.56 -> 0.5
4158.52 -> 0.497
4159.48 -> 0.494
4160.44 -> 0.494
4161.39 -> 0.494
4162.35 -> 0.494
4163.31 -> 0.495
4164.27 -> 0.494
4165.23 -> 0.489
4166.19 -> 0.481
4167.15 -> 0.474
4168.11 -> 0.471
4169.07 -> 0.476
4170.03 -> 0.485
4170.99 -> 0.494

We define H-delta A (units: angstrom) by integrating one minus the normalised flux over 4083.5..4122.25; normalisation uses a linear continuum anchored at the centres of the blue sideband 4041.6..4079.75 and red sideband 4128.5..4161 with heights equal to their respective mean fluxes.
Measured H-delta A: -4.7 angstrom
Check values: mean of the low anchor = 0.552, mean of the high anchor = 0.524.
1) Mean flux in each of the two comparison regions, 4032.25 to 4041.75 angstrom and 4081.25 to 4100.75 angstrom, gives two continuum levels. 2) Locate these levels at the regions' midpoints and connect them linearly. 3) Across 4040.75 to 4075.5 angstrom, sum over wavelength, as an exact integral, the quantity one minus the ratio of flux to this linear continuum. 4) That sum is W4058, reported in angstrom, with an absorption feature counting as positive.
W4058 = 0.1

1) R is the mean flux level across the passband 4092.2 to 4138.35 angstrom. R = 0.587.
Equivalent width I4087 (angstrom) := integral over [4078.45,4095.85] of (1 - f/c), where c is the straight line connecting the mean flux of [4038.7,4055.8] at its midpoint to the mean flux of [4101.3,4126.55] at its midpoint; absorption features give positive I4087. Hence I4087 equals -0.7 angstrom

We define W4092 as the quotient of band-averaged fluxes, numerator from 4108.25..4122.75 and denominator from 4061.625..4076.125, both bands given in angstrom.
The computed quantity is 1.08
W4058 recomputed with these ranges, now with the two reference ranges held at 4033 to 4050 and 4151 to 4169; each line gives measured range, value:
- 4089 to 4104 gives -2.5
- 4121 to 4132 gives -1.1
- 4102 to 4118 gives -3.5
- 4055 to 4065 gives -0.2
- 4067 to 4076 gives -0.9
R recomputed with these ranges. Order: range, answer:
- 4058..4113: 0.588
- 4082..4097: 0.596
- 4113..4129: 0.58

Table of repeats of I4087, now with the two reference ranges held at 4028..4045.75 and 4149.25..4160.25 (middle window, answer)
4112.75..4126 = -2.20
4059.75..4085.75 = -3.00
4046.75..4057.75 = -0.68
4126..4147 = -1.56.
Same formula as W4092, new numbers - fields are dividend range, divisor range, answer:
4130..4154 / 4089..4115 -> 0.88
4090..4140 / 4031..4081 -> 1.07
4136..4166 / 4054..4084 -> 0.90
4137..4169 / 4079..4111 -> 0.84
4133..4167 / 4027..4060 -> 0.97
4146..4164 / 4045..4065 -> 0.92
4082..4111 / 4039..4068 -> 1.12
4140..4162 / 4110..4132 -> 0.88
